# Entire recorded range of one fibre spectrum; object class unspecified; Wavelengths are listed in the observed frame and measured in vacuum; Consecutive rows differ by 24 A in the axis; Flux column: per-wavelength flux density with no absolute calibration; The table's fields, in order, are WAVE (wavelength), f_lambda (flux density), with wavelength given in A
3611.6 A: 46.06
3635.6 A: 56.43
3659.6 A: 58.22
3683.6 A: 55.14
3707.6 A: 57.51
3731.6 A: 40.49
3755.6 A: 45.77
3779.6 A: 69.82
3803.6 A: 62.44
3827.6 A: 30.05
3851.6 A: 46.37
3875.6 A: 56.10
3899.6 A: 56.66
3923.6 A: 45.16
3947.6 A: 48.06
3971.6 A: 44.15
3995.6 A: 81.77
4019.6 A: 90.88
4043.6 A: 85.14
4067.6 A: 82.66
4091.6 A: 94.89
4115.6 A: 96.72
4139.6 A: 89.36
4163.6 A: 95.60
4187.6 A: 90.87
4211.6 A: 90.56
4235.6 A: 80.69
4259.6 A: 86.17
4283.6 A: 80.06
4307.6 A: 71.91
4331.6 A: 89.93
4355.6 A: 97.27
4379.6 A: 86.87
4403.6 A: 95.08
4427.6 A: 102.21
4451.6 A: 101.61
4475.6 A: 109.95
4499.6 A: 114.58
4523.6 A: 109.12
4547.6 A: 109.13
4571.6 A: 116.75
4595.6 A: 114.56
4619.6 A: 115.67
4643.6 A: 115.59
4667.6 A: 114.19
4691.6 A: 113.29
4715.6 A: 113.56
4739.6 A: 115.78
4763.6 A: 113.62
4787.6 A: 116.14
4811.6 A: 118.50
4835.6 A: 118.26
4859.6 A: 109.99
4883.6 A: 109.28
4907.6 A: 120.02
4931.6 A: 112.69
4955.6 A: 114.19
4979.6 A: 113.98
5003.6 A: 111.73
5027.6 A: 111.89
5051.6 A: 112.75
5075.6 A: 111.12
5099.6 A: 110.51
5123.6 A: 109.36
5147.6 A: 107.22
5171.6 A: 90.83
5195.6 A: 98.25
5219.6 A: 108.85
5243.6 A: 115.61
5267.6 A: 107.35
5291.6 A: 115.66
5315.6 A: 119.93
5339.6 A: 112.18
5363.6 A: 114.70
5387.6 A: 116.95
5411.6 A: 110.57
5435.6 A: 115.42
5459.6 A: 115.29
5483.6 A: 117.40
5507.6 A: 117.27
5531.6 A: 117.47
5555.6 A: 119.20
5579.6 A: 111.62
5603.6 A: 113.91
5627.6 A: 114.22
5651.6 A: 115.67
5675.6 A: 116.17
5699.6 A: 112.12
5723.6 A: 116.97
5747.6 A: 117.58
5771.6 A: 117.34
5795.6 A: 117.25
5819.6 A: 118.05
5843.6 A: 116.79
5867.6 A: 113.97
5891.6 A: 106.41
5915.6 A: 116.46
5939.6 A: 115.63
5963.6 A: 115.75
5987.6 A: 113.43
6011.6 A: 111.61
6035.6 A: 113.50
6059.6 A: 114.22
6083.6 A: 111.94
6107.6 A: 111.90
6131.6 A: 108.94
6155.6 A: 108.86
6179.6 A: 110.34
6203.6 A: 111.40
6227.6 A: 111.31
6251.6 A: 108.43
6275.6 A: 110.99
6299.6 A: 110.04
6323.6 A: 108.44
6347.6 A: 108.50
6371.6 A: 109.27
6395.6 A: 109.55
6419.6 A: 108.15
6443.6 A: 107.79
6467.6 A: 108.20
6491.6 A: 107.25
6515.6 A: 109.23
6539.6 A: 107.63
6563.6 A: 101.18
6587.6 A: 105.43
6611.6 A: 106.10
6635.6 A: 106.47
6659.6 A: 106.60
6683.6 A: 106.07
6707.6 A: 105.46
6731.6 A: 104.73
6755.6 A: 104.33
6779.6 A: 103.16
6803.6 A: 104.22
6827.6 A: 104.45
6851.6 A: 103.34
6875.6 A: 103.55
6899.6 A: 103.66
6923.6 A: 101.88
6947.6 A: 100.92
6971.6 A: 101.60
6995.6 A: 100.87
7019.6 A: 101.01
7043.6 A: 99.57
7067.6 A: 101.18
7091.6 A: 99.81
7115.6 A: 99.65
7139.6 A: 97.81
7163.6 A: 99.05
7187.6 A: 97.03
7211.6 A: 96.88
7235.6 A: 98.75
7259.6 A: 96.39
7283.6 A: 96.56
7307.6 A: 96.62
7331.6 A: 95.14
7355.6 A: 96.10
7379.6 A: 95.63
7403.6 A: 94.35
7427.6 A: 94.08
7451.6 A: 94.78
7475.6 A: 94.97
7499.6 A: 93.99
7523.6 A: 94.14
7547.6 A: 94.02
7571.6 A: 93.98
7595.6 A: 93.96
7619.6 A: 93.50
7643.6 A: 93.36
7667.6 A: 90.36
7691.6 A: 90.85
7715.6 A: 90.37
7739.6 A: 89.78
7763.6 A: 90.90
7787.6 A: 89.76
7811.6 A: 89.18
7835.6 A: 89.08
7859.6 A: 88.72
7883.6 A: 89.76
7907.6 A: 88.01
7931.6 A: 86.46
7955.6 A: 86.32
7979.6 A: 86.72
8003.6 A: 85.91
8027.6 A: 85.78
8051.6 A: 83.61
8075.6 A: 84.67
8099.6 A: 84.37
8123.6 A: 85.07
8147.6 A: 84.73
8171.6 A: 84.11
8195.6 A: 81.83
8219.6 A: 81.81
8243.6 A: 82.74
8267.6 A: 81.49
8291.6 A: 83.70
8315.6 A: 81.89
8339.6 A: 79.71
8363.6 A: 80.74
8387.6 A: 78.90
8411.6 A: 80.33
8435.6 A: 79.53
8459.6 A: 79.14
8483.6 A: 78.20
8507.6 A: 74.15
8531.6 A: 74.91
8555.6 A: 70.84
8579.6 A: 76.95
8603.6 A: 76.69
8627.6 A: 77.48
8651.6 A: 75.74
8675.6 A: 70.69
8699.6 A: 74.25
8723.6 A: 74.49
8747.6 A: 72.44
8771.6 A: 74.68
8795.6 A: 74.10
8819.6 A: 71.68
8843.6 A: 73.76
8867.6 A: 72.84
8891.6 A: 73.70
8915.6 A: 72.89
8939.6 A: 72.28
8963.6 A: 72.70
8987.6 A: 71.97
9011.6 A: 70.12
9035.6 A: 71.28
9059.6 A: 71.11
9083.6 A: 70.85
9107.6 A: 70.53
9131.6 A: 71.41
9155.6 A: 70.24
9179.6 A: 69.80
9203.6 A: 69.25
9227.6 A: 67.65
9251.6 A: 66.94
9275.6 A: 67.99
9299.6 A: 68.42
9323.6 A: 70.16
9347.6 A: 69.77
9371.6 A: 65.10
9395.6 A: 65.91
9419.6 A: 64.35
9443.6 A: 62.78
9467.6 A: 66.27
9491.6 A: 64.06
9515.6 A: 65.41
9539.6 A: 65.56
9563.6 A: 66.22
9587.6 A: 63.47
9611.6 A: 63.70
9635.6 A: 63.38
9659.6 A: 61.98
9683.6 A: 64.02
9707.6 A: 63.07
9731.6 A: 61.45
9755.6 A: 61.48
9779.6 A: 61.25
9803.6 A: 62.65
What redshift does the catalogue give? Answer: 0.000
